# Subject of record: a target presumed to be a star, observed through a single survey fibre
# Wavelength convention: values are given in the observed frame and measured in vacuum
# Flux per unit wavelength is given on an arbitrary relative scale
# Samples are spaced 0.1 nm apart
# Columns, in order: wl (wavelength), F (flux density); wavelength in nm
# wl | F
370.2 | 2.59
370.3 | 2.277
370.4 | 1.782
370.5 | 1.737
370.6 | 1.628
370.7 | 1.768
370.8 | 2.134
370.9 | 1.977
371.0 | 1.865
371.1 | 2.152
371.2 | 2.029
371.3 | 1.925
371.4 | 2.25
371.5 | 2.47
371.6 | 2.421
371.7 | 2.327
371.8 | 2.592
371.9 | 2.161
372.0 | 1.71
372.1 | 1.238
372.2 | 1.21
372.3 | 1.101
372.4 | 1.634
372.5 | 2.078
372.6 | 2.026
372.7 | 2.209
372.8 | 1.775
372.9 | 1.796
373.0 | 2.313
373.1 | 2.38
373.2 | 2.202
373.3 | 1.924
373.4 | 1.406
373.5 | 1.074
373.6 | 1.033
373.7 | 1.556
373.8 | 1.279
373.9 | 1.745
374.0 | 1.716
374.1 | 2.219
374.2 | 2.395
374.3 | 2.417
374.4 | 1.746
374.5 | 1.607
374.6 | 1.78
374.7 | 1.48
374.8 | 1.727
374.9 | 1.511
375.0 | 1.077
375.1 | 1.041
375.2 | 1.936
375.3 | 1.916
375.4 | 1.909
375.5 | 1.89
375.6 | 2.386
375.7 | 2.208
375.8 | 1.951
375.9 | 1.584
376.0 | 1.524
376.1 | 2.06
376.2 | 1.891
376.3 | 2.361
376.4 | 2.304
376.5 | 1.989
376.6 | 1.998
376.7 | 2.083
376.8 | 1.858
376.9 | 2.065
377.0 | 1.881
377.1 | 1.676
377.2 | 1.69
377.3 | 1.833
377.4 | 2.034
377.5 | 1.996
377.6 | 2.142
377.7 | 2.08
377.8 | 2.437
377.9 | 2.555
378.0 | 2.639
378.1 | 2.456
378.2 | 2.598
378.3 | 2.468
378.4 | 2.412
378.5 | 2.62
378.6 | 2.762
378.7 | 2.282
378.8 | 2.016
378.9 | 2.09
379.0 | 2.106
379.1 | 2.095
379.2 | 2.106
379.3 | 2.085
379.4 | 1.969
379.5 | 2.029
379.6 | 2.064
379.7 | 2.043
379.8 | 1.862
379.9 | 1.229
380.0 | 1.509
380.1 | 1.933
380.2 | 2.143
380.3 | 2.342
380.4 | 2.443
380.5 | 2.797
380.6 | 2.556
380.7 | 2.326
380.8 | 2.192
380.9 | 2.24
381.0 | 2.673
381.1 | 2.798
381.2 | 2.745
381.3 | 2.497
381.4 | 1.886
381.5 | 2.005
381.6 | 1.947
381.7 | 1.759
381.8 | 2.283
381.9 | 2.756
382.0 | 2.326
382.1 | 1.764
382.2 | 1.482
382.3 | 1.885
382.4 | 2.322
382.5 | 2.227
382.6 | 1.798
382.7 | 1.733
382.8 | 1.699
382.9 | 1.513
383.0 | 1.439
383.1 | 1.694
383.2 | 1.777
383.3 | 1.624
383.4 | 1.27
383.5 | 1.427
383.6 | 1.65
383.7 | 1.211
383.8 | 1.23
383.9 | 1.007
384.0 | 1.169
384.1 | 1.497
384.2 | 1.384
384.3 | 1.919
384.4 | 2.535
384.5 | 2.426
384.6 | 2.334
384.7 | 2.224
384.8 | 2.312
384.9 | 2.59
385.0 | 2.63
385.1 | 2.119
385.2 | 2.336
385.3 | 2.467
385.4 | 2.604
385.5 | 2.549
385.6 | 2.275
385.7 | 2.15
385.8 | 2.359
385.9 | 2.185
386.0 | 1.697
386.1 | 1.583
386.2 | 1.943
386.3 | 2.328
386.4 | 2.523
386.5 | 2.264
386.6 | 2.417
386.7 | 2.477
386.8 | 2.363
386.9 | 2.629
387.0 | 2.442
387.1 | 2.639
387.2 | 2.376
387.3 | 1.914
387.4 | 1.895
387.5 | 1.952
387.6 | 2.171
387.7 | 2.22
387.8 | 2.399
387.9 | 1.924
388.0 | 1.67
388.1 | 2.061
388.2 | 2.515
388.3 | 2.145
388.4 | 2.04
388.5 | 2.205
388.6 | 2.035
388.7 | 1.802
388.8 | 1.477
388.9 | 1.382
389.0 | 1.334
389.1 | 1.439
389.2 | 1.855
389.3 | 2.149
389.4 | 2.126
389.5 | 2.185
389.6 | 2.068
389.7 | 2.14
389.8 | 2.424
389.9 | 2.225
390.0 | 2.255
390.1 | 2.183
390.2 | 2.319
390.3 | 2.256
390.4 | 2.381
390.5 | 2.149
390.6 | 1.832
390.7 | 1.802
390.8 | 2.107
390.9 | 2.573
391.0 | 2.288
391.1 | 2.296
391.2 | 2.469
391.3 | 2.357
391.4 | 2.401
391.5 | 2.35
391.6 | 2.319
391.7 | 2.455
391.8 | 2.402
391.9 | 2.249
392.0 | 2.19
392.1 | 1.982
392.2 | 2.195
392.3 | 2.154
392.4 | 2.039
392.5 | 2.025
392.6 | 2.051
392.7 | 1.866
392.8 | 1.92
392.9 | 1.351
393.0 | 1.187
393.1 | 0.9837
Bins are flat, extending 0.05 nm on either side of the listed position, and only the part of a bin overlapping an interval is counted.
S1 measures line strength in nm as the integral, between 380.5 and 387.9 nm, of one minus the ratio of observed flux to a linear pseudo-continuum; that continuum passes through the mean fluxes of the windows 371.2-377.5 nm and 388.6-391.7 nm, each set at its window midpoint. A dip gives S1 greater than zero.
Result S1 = -0.27 nm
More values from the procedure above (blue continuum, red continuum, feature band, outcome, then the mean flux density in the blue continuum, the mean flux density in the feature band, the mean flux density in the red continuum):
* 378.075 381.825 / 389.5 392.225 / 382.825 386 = 0.43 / 2.22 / 1.93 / 2.25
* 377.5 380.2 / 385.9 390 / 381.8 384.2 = 0.51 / 2.17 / 1.68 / 2.09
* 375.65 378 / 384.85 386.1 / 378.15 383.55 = 0.15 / 2.02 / 2.09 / 2.3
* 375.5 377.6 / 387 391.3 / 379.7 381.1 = -0.13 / 1.97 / 2.19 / 2.09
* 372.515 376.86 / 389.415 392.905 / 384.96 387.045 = -0.22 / 1.85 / 2.3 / 2.19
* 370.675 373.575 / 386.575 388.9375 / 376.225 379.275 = -0.28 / 1.93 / 2.18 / 2.13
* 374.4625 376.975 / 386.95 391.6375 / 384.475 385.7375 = -0.22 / 1.85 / 2.39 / 2.12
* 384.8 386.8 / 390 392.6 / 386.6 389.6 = 0.26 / 2.29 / 2.07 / 2.23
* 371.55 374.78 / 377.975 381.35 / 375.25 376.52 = 0.01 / 1.83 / 2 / 2.27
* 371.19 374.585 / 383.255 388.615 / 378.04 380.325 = -0.19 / 1.88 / 2.14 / 2.08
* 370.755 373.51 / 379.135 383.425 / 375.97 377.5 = 0.03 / 1.95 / 1.96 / 2.05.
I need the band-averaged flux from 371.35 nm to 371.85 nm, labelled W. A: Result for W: 2.41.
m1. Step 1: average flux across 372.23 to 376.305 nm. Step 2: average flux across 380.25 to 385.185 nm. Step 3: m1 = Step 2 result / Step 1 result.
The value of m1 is 1.12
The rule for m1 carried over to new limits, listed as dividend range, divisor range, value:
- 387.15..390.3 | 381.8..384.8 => 1.14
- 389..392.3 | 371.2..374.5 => 1.16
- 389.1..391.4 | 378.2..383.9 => 1.08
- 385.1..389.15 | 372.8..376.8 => 1.16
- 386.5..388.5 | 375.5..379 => 1.04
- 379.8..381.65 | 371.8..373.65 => 1.26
